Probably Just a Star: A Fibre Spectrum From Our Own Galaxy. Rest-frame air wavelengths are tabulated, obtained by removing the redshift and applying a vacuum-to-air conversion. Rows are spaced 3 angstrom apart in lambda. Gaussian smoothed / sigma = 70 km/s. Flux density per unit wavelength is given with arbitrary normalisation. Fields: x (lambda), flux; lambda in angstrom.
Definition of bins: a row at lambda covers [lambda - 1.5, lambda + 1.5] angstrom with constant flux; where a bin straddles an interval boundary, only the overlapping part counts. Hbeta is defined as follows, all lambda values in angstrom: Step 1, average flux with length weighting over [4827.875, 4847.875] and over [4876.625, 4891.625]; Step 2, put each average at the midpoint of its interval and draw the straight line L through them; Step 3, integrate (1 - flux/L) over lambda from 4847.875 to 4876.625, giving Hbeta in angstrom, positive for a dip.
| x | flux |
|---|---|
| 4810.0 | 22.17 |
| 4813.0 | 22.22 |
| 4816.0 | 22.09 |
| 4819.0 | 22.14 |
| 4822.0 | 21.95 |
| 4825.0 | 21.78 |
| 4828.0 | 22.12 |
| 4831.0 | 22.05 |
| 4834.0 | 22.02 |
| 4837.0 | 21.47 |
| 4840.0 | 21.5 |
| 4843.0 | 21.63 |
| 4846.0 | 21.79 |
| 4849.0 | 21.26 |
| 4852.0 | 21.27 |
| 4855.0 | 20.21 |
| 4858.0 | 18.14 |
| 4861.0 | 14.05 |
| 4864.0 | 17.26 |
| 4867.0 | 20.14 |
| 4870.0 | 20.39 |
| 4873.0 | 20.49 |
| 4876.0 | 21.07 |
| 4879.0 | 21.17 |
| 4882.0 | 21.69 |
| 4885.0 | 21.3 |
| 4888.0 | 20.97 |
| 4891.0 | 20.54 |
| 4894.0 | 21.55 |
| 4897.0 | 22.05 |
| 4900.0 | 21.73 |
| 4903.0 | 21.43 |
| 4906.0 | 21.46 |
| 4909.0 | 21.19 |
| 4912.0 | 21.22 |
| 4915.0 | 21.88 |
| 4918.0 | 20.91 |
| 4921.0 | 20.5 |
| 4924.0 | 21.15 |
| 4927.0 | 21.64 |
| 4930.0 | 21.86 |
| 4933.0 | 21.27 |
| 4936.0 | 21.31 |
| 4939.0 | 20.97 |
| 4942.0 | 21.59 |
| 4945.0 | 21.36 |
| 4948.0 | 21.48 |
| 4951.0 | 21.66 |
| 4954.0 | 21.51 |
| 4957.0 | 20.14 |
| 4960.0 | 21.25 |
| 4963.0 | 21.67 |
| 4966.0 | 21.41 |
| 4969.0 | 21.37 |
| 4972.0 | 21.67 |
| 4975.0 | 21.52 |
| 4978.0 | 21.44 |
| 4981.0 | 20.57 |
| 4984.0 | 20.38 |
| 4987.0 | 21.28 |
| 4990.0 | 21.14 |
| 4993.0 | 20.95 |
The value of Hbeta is 2.8 angstrom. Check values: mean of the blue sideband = 21.8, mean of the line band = 19.4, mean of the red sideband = 21.2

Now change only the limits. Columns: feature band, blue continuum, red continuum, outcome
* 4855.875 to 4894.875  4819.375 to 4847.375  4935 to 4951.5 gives 3.19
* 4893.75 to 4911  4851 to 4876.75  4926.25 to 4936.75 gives -0.90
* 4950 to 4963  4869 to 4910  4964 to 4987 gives 0.02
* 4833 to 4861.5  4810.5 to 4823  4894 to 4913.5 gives 1.80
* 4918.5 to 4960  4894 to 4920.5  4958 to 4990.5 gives 0.18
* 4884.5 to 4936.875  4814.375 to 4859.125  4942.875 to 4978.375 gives 0.19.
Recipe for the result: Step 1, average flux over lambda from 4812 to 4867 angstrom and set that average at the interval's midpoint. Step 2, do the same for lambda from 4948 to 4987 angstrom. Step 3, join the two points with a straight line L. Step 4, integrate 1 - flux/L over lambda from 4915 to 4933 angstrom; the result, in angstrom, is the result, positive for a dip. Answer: -0.16 angstrom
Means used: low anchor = 20.8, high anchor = 21.2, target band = 21.3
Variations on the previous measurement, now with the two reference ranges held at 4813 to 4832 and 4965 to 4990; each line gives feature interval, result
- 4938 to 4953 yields 0.0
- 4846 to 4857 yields 0.5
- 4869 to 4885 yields 0.5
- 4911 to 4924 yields 0.2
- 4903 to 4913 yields 0.1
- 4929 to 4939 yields 0.0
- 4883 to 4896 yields 0.3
